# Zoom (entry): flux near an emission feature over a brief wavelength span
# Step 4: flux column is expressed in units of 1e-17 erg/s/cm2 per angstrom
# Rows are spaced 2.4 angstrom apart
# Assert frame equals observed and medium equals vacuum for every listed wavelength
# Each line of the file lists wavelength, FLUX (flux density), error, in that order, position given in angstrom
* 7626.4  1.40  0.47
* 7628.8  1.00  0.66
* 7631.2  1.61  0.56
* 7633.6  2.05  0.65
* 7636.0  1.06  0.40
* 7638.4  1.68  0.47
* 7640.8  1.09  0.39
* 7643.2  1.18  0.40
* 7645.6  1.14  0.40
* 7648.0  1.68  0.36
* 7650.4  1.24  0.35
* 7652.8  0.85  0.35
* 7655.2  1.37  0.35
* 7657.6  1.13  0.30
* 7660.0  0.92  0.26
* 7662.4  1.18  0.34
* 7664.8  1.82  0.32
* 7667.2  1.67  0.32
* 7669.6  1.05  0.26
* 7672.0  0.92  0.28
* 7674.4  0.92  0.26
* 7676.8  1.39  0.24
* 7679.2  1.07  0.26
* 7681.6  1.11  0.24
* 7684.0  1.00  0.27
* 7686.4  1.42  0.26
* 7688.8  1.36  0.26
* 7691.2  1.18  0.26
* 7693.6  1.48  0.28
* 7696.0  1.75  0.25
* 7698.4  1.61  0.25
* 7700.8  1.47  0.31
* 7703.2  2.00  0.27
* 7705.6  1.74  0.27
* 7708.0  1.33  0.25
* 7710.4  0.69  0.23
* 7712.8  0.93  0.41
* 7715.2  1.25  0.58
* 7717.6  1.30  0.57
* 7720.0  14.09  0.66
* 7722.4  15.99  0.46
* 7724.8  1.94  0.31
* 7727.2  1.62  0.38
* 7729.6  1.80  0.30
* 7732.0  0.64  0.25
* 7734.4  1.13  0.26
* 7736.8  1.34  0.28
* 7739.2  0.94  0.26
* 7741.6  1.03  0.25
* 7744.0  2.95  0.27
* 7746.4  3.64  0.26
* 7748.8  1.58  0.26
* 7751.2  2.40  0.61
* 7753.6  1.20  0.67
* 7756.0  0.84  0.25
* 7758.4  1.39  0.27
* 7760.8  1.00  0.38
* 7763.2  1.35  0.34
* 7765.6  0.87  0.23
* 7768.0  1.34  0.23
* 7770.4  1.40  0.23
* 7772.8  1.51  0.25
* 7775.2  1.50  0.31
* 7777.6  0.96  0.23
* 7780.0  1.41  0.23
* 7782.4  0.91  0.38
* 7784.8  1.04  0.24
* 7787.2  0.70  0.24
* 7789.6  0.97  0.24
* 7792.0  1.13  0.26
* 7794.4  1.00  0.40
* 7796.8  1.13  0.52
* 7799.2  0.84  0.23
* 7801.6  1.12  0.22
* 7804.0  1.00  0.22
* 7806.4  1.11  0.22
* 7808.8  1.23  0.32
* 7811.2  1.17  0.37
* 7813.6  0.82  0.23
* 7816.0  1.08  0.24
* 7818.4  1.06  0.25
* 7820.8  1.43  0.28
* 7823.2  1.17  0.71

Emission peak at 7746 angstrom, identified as [N II] 6583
